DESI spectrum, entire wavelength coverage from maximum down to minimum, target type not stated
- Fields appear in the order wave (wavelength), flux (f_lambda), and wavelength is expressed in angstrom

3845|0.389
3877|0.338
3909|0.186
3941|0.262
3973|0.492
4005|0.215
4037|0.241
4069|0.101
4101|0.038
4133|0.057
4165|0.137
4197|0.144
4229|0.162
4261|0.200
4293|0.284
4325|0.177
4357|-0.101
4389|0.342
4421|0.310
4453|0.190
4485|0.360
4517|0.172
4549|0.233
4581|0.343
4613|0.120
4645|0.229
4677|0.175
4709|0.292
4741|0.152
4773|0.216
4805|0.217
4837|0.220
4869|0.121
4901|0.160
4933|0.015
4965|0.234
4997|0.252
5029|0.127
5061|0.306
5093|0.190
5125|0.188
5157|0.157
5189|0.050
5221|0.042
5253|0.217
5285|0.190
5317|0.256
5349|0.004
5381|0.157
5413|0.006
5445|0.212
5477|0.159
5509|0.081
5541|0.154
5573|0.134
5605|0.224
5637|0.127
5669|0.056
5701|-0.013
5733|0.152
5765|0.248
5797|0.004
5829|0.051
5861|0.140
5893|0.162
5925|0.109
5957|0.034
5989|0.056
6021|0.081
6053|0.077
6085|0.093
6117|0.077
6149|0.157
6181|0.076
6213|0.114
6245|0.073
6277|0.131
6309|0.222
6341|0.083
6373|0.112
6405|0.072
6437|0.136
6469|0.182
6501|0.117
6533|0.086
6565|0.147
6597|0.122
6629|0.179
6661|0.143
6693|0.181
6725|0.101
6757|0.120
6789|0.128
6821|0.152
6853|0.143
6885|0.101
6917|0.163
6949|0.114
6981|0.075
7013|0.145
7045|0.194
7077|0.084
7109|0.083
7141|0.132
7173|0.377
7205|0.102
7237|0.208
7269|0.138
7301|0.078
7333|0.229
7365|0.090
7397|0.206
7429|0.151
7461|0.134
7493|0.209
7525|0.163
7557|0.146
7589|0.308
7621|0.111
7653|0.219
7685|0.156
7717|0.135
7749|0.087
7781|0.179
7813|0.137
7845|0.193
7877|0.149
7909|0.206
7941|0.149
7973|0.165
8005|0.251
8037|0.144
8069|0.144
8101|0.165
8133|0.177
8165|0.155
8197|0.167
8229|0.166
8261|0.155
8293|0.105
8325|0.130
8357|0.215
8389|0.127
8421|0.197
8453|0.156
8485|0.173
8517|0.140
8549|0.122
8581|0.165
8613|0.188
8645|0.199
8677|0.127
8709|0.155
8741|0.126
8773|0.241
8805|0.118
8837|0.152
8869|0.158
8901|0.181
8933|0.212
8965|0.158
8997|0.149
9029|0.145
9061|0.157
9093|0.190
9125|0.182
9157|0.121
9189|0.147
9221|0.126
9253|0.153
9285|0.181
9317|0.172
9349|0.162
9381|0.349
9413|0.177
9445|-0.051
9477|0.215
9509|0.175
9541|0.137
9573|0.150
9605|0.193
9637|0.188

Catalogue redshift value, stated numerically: 0.92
